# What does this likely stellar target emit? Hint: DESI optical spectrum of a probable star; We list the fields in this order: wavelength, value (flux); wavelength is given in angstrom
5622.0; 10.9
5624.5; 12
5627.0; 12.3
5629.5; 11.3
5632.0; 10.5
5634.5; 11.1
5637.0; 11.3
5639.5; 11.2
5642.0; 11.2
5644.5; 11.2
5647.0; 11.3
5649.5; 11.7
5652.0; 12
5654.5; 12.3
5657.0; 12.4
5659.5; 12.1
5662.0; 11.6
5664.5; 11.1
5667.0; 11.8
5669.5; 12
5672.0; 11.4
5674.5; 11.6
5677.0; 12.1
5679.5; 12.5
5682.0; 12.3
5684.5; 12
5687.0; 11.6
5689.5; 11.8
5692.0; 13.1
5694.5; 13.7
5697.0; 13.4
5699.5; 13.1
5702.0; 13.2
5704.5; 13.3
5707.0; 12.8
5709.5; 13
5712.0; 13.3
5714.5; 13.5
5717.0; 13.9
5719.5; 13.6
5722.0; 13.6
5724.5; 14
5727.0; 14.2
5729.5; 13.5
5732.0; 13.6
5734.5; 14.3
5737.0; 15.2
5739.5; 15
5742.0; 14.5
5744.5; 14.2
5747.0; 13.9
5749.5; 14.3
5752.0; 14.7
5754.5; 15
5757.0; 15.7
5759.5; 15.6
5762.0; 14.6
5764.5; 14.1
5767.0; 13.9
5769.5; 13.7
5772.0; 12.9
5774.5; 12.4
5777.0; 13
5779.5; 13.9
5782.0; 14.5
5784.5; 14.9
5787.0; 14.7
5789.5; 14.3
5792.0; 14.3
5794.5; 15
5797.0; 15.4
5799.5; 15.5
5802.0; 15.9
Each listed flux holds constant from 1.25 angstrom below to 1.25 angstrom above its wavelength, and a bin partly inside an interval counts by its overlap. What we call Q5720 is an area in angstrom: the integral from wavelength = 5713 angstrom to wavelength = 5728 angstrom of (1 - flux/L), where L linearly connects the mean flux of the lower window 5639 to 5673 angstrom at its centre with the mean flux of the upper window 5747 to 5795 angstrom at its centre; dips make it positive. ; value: -0.75 angstrom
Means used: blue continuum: 11.7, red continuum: 14.3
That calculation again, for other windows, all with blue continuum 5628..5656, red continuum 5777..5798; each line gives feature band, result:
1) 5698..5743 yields -2.3 angstrom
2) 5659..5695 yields 0.4 angstrom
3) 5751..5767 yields -1.1 angstrom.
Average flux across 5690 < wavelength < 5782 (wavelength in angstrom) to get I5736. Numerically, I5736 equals 13.9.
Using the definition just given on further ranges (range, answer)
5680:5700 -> 12.6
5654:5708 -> 12.3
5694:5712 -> 13.2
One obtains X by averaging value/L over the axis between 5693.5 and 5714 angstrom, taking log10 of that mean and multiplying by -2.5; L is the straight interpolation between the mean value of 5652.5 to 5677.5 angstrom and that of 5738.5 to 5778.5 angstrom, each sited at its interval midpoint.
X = -0.034 mag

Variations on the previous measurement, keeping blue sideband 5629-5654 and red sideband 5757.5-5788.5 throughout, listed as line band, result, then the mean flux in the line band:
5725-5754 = -0.08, 14.3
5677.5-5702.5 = -0.03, 12.6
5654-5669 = -0.01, 11.9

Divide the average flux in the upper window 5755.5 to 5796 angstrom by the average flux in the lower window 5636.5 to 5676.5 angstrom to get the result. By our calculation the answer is 1.2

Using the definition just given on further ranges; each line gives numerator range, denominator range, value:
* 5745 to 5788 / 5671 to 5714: 1.13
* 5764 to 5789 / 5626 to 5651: 1.22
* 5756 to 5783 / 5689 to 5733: 1.05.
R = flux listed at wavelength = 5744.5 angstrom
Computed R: 14.2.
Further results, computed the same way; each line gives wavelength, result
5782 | 14.5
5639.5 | 11.2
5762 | 14.6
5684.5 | 12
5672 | 11.4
